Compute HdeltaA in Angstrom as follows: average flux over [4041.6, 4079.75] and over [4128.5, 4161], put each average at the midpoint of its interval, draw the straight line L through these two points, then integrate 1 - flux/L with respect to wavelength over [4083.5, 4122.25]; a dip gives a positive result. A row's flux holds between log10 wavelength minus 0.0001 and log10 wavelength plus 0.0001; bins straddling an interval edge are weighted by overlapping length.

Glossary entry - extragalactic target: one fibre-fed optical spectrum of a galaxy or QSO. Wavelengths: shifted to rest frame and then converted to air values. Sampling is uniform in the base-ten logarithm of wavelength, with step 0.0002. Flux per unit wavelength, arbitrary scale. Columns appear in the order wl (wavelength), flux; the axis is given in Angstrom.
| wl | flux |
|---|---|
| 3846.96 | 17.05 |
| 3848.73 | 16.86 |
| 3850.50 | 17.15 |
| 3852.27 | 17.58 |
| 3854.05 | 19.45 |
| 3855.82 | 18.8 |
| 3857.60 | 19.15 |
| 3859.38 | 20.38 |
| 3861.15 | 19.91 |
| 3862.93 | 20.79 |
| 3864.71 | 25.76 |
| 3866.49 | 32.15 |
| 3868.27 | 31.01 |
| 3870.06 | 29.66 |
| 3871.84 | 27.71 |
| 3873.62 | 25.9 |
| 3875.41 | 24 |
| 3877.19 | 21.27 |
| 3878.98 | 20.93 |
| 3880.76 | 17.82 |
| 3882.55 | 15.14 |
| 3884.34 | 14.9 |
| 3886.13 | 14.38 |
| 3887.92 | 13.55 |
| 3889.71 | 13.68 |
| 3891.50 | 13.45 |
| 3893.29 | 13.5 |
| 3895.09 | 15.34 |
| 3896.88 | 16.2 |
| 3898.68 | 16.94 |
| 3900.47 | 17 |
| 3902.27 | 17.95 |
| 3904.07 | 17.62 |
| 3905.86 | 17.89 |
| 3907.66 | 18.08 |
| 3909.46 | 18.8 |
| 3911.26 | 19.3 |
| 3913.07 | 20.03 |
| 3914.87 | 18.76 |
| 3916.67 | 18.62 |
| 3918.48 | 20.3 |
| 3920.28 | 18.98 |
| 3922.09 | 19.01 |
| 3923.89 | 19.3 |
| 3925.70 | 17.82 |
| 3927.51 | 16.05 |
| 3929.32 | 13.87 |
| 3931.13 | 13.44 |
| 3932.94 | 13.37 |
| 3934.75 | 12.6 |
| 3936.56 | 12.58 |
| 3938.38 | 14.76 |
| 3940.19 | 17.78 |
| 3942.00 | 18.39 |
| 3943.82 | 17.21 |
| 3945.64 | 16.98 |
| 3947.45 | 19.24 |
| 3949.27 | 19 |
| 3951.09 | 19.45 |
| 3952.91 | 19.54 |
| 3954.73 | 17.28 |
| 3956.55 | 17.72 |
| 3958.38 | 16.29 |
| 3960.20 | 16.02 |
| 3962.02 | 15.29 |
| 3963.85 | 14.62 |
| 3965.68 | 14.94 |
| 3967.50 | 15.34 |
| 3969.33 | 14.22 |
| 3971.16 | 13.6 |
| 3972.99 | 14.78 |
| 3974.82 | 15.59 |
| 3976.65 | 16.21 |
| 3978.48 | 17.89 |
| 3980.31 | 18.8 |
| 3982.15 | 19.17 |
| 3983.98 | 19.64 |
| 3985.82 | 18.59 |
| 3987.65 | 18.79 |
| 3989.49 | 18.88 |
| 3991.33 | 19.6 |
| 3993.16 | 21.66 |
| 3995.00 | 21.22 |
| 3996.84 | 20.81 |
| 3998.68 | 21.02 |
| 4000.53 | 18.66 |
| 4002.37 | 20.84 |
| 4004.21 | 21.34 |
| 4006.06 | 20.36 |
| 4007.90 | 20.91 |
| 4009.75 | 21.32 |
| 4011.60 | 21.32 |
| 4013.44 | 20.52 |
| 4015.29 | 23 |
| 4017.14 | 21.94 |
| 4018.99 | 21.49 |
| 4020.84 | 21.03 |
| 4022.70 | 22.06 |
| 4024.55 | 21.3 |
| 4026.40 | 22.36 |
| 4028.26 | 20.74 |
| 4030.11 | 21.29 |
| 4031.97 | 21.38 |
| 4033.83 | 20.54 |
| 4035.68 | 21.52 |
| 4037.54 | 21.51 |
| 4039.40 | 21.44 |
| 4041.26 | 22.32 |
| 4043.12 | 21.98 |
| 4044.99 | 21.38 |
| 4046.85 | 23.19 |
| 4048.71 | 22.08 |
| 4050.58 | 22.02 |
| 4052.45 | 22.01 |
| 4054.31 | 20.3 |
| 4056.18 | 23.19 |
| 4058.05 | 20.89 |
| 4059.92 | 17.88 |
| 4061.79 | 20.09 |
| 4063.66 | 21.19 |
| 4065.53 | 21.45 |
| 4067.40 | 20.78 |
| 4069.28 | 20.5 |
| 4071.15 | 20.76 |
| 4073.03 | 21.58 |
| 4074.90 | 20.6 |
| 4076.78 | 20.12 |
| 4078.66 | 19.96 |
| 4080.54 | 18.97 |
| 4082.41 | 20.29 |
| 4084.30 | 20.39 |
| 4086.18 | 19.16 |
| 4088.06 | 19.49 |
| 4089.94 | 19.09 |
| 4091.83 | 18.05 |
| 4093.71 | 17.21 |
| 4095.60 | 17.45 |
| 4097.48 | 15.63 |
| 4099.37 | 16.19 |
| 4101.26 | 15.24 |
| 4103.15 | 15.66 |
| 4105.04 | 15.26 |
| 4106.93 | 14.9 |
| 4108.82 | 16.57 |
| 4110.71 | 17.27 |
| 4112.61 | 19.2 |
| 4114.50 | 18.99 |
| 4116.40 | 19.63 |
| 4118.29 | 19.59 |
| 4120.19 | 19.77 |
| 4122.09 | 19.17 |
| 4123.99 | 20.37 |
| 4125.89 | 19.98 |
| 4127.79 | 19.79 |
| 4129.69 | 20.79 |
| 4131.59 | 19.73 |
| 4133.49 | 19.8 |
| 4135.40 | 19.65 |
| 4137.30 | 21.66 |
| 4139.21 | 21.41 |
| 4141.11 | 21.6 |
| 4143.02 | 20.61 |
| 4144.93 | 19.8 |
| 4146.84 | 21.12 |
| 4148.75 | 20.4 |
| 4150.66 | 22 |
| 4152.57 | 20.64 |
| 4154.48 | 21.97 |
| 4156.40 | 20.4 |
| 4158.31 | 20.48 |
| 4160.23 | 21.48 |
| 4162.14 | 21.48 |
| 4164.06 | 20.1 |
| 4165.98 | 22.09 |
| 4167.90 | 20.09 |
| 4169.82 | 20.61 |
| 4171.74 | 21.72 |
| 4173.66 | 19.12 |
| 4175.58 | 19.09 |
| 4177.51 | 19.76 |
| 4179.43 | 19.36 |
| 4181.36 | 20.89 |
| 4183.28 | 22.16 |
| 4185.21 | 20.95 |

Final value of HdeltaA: 5.9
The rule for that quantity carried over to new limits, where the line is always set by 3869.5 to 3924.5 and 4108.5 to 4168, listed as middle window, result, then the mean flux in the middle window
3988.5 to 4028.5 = -3.5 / 21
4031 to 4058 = -3.0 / 21.7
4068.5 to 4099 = 0.9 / 19.3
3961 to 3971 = 2.2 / 14.8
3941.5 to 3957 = 0.5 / 18.3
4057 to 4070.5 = -0.5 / 20.4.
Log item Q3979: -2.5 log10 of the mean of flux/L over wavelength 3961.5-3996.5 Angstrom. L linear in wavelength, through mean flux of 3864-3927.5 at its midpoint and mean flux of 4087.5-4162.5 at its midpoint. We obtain 0.12 mag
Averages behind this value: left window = 19.4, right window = 19.2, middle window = 17.4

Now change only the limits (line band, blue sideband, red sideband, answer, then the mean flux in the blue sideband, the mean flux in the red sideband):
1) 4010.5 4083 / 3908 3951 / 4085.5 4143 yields -0.170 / 17.3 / 18.6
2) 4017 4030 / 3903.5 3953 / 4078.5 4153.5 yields -0.179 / 17.4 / 19.1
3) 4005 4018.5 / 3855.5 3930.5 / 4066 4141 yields -0.118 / 19.3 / 19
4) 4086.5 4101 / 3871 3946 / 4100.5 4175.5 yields 0.104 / 17.4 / 19.8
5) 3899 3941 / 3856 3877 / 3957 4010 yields 0.261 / 24.8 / 18.1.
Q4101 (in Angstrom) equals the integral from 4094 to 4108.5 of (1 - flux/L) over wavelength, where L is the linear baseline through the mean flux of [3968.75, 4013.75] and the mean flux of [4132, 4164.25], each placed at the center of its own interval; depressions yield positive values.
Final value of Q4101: 3.2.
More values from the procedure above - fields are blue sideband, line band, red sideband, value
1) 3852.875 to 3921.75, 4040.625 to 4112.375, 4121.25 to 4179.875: 2.8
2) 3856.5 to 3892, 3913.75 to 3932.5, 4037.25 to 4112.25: 2.9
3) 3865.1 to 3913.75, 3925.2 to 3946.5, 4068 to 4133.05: 4.4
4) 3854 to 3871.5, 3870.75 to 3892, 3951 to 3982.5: 3.8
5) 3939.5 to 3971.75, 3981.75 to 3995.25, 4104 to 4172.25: -1.7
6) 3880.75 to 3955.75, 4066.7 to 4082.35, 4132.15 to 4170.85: -0.7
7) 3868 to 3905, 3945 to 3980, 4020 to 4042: 6.2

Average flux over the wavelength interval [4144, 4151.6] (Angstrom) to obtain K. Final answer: 20.8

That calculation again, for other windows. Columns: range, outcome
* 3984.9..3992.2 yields 19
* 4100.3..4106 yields 15.4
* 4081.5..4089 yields 19.8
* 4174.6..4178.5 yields 19.4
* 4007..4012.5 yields 21.2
